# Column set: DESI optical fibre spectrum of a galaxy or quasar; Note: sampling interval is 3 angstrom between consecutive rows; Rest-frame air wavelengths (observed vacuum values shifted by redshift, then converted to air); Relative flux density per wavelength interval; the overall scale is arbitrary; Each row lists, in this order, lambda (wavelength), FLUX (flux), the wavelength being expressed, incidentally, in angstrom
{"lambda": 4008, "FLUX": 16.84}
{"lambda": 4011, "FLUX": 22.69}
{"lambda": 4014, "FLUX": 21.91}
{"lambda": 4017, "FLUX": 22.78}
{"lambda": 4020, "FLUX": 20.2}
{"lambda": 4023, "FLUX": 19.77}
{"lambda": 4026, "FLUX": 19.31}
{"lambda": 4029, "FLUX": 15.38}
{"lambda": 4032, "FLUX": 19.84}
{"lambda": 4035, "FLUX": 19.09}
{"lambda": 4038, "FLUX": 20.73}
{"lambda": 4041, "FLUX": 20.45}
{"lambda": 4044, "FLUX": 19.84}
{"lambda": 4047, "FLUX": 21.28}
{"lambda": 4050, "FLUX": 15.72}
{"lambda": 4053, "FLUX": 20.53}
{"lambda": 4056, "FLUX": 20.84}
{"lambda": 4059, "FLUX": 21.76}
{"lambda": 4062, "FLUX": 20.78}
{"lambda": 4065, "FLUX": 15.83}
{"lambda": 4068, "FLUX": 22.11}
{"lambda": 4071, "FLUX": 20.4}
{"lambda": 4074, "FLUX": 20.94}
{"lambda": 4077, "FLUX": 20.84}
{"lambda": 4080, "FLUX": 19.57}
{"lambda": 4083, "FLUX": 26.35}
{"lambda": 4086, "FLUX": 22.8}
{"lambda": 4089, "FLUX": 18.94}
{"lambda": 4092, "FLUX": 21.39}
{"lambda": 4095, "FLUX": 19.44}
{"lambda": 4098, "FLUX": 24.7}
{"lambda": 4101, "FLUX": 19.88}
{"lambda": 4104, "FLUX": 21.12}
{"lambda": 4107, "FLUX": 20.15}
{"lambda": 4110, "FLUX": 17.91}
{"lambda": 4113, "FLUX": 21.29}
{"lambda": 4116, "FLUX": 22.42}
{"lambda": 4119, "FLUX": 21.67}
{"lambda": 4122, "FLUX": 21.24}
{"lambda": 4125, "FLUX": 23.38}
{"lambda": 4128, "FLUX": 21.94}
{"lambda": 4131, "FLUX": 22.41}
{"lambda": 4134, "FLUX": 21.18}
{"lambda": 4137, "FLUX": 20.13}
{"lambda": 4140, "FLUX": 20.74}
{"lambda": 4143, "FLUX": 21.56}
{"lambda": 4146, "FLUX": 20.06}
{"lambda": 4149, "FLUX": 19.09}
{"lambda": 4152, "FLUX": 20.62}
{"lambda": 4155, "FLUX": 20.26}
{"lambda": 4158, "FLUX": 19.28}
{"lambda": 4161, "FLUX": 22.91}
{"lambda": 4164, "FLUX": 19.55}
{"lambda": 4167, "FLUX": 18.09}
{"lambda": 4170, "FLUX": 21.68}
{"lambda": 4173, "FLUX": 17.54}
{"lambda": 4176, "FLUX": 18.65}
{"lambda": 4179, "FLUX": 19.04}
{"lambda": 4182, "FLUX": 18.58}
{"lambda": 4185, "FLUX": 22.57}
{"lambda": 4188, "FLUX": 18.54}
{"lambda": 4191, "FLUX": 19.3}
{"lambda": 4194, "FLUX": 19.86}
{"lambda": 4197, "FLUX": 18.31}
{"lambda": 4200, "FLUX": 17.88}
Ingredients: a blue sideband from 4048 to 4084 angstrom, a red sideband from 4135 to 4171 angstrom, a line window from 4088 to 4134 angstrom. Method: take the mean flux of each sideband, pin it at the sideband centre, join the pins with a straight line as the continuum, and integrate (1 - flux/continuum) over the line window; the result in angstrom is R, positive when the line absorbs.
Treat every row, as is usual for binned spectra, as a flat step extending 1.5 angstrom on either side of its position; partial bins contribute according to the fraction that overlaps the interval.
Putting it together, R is -1.9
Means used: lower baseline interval 20.4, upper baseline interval 20.3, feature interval 21.2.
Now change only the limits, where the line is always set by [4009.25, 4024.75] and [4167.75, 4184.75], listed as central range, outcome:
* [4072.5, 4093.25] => -1.1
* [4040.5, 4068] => 1.5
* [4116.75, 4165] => -3.1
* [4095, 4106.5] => -0.6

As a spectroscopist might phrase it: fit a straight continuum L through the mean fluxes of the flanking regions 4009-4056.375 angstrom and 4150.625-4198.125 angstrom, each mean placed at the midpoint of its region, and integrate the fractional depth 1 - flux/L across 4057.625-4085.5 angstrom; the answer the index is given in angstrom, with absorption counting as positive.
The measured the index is -1.6 angstrom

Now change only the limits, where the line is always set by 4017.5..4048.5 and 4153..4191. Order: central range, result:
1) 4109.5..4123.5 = -1.0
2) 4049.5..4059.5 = -0.1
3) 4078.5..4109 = -2.6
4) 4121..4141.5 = -1.9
